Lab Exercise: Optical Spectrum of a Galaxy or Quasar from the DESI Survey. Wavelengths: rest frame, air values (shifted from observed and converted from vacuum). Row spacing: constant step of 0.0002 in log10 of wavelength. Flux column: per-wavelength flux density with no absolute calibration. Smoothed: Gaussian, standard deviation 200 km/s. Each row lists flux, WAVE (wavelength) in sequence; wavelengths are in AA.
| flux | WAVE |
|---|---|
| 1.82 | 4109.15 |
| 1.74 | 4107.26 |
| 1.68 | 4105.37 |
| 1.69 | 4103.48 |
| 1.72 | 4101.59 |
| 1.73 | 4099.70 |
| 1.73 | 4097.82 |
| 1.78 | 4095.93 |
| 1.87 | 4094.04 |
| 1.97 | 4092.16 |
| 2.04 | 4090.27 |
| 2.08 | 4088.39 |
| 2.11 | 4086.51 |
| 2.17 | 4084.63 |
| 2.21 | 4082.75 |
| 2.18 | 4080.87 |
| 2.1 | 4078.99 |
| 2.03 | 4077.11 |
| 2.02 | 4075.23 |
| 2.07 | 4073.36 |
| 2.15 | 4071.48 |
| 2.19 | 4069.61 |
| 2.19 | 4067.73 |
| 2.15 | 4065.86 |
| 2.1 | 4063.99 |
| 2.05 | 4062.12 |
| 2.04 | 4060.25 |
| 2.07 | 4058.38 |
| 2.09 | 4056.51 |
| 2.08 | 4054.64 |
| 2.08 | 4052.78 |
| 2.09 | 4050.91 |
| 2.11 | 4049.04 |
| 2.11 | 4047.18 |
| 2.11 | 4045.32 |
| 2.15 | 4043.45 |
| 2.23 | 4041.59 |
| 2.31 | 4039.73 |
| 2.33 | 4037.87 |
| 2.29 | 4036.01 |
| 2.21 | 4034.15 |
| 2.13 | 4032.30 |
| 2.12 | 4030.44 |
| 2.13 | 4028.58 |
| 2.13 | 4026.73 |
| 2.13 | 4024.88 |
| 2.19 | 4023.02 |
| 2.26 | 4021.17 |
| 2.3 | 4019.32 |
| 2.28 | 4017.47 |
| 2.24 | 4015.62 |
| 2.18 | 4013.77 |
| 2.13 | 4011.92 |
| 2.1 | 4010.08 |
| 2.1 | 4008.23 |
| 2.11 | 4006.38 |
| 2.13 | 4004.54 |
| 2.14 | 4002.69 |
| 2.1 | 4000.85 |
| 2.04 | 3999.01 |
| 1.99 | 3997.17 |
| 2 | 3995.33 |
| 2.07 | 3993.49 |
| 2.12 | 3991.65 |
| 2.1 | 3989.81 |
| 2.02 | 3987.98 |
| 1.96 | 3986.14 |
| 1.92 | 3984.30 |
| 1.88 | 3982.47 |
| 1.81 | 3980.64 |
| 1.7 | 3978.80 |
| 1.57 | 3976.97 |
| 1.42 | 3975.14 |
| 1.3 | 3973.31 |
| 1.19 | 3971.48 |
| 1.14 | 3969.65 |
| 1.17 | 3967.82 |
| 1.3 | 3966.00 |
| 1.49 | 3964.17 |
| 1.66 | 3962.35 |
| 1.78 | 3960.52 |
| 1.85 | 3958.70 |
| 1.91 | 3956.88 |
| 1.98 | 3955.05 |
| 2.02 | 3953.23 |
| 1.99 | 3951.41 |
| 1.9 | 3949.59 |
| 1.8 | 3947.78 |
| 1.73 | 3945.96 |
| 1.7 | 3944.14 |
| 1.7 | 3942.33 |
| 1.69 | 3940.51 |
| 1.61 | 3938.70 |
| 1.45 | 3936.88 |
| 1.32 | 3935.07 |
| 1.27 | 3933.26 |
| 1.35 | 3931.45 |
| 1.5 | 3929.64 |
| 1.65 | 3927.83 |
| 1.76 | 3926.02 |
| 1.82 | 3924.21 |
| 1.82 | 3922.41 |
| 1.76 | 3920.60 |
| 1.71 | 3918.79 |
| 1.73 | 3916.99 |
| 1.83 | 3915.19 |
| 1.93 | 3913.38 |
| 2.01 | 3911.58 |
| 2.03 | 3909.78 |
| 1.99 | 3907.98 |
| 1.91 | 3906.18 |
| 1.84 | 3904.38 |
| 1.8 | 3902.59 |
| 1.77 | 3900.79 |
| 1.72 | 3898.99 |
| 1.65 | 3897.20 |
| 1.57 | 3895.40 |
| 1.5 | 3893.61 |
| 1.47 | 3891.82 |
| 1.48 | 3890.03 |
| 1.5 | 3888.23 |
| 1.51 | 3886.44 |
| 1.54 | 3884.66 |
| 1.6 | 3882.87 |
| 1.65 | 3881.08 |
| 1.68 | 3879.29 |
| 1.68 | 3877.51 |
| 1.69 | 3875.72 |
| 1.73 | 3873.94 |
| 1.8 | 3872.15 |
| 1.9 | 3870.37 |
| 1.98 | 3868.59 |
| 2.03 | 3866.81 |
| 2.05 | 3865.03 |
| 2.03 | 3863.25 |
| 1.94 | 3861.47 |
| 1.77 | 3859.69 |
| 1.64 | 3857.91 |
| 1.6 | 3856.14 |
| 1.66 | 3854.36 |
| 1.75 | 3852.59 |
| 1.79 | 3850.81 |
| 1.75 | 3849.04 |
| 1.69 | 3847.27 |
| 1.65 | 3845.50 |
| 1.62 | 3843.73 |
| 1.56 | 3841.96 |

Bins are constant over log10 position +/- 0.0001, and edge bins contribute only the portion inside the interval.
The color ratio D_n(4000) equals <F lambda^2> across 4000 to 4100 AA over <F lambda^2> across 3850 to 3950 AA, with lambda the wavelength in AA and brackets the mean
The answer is 1.33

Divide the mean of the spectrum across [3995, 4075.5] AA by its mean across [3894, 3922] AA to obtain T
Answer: 1.2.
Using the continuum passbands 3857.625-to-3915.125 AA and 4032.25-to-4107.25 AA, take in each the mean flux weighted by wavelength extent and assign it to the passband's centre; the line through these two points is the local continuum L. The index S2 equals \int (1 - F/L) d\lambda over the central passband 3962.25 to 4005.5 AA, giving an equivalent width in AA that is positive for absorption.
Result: 3.6 AA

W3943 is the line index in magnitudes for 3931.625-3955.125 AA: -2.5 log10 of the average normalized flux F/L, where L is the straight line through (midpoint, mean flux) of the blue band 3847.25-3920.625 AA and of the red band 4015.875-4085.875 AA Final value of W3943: 0.13 mag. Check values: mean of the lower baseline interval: 1.75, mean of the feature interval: 1.68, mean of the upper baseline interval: 2.15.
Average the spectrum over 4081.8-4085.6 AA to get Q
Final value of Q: 2.19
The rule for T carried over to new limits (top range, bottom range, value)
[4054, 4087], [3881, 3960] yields 1.23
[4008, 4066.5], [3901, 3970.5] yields 1.26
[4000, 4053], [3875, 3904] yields 1.34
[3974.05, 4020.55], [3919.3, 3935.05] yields 1.26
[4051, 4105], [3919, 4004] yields 1.17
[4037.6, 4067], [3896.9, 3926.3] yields 1.16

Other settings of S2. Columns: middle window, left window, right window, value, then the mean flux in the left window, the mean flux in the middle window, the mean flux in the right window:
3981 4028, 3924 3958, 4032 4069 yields -3.5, 1.69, 2.1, 2.15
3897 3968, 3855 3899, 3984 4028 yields 5.7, 1.71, 1.73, 2.12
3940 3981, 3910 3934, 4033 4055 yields 4.8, 1.71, 1.64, 2.18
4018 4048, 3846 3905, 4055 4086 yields -2.4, 1.72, 2.2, 2.11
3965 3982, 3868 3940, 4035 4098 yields 4.1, 1.69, 1.41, 2.1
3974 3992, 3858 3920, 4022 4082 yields 1.3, 1.76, 1.83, 2.14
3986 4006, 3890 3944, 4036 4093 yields -1.5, 1.69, 2.07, 2.12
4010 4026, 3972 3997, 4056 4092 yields -2.3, 1.83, 2.21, 2.1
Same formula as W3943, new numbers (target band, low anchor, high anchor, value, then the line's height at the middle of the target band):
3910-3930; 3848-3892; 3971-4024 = 0.02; 1.83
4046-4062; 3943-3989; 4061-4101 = -0.07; 1.96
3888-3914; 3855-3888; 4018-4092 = 0.05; 1.82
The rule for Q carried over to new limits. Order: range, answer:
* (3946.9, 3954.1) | 1.93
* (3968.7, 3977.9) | 1.32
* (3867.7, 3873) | 1.9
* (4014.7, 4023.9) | 2.26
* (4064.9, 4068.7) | 2.17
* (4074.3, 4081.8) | 2.08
